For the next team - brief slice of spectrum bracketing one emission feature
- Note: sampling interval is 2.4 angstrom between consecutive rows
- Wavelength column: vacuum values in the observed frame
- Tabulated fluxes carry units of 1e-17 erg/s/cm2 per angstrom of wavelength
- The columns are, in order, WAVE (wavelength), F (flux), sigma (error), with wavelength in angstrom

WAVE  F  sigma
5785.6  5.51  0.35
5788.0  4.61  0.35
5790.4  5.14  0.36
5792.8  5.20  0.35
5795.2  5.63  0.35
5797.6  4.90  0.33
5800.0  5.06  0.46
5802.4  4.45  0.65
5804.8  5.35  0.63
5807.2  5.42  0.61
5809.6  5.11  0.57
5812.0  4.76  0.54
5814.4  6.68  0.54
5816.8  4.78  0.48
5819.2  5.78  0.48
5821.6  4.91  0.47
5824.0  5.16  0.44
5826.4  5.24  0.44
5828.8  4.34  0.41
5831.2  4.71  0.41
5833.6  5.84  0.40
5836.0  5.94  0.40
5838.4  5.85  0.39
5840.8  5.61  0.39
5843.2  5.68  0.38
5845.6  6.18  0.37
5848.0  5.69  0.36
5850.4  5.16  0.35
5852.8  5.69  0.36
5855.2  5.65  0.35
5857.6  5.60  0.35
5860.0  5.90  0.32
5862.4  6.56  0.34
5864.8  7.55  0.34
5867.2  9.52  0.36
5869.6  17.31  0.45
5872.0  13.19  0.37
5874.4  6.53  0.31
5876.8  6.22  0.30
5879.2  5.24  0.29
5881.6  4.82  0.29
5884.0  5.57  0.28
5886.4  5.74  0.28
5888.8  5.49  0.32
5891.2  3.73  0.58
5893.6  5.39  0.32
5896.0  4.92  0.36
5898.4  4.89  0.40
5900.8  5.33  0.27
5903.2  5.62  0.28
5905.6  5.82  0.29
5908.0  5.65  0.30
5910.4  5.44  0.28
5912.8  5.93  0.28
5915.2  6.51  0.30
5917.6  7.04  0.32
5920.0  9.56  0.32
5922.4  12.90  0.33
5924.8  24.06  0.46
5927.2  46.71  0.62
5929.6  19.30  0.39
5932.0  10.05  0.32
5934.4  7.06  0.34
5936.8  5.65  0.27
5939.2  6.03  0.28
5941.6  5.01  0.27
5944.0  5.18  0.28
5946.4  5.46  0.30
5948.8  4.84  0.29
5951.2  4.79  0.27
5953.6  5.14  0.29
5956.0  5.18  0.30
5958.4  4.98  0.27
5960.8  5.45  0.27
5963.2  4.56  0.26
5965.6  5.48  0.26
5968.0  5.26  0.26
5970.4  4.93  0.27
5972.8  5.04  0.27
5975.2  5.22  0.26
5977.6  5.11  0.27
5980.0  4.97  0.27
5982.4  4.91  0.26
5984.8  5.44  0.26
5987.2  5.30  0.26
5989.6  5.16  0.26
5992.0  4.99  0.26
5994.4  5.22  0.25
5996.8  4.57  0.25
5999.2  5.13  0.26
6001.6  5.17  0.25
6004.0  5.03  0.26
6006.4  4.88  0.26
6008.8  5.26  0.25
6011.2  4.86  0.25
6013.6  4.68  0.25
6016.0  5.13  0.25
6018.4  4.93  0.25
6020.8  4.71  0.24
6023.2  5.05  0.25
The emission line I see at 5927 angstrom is [O III] 5007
